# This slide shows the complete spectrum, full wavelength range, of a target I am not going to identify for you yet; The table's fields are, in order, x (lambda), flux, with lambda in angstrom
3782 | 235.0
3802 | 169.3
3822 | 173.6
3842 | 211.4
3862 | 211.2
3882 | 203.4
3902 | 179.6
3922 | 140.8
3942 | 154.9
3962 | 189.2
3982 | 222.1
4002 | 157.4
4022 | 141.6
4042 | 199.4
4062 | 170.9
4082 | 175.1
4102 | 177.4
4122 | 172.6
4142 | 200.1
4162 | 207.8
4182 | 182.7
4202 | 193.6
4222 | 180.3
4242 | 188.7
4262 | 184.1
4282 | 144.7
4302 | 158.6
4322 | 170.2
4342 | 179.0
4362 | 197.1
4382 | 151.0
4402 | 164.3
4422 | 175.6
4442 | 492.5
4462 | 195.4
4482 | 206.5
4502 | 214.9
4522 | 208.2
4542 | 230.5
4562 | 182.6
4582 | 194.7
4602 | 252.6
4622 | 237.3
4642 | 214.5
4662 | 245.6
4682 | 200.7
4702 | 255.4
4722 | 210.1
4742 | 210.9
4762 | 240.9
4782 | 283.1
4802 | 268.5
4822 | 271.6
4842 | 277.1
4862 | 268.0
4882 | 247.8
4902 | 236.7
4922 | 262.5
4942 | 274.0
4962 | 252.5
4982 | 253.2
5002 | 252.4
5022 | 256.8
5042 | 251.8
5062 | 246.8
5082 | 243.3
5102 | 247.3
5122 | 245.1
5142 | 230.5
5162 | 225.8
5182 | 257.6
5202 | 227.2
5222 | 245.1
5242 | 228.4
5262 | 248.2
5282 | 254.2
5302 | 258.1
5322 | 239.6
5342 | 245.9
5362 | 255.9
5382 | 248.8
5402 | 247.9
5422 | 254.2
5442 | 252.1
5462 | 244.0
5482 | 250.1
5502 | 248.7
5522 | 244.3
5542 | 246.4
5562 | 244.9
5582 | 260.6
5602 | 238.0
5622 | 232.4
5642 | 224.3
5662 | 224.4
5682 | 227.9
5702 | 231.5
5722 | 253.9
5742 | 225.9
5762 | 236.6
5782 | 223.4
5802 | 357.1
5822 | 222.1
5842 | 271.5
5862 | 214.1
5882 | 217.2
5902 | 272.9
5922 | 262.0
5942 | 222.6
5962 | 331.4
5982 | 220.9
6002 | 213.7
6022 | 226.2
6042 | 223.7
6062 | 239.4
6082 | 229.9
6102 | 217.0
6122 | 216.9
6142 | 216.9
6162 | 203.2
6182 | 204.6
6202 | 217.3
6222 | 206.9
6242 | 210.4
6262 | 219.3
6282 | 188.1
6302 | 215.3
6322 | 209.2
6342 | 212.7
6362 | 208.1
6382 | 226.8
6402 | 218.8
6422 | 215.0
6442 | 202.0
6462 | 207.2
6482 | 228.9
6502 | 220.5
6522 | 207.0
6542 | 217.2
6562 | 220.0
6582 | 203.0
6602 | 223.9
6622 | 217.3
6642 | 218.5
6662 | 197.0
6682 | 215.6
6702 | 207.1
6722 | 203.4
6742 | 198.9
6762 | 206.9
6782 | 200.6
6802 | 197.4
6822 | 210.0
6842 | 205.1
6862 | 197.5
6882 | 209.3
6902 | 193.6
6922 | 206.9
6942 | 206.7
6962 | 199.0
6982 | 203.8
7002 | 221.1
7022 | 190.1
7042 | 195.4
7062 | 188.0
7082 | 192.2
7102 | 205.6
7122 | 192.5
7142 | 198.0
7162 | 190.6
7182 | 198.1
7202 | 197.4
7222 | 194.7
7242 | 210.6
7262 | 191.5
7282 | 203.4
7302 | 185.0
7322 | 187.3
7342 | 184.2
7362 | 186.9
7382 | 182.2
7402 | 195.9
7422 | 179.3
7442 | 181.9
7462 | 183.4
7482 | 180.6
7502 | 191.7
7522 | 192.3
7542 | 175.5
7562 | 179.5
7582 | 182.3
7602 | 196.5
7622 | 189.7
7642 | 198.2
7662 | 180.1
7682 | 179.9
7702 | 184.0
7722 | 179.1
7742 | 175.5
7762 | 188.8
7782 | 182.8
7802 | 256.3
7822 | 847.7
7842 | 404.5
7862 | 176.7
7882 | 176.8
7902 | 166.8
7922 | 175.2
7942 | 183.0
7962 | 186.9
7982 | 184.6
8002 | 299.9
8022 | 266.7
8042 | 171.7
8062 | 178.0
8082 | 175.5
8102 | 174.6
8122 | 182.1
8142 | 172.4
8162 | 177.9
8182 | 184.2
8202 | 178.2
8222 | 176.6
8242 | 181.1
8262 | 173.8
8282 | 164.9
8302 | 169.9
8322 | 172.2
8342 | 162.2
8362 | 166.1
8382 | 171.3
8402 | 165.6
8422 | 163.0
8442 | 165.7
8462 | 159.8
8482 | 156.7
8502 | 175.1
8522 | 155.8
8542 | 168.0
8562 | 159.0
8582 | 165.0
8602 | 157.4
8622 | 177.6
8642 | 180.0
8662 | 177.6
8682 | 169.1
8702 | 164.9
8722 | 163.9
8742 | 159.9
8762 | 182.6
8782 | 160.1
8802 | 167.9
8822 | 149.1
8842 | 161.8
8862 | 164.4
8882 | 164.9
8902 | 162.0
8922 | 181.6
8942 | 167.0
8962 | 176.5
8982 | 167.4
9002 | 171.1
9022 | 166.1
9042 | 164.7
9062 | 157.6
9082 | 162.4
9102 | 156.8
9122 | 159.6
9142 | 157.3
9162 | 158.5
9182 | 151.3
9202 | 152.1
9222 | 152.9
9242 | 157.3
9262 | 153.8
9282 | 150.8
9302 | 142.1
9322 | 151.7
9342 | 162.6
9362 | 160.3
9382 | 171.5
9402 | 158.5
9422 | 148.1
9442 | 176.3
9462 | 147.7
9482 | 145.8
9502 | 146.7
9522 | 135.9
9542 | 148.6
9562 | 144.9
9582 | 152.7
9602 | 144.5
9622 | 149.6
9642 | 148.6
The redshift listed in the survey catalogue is 0.192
